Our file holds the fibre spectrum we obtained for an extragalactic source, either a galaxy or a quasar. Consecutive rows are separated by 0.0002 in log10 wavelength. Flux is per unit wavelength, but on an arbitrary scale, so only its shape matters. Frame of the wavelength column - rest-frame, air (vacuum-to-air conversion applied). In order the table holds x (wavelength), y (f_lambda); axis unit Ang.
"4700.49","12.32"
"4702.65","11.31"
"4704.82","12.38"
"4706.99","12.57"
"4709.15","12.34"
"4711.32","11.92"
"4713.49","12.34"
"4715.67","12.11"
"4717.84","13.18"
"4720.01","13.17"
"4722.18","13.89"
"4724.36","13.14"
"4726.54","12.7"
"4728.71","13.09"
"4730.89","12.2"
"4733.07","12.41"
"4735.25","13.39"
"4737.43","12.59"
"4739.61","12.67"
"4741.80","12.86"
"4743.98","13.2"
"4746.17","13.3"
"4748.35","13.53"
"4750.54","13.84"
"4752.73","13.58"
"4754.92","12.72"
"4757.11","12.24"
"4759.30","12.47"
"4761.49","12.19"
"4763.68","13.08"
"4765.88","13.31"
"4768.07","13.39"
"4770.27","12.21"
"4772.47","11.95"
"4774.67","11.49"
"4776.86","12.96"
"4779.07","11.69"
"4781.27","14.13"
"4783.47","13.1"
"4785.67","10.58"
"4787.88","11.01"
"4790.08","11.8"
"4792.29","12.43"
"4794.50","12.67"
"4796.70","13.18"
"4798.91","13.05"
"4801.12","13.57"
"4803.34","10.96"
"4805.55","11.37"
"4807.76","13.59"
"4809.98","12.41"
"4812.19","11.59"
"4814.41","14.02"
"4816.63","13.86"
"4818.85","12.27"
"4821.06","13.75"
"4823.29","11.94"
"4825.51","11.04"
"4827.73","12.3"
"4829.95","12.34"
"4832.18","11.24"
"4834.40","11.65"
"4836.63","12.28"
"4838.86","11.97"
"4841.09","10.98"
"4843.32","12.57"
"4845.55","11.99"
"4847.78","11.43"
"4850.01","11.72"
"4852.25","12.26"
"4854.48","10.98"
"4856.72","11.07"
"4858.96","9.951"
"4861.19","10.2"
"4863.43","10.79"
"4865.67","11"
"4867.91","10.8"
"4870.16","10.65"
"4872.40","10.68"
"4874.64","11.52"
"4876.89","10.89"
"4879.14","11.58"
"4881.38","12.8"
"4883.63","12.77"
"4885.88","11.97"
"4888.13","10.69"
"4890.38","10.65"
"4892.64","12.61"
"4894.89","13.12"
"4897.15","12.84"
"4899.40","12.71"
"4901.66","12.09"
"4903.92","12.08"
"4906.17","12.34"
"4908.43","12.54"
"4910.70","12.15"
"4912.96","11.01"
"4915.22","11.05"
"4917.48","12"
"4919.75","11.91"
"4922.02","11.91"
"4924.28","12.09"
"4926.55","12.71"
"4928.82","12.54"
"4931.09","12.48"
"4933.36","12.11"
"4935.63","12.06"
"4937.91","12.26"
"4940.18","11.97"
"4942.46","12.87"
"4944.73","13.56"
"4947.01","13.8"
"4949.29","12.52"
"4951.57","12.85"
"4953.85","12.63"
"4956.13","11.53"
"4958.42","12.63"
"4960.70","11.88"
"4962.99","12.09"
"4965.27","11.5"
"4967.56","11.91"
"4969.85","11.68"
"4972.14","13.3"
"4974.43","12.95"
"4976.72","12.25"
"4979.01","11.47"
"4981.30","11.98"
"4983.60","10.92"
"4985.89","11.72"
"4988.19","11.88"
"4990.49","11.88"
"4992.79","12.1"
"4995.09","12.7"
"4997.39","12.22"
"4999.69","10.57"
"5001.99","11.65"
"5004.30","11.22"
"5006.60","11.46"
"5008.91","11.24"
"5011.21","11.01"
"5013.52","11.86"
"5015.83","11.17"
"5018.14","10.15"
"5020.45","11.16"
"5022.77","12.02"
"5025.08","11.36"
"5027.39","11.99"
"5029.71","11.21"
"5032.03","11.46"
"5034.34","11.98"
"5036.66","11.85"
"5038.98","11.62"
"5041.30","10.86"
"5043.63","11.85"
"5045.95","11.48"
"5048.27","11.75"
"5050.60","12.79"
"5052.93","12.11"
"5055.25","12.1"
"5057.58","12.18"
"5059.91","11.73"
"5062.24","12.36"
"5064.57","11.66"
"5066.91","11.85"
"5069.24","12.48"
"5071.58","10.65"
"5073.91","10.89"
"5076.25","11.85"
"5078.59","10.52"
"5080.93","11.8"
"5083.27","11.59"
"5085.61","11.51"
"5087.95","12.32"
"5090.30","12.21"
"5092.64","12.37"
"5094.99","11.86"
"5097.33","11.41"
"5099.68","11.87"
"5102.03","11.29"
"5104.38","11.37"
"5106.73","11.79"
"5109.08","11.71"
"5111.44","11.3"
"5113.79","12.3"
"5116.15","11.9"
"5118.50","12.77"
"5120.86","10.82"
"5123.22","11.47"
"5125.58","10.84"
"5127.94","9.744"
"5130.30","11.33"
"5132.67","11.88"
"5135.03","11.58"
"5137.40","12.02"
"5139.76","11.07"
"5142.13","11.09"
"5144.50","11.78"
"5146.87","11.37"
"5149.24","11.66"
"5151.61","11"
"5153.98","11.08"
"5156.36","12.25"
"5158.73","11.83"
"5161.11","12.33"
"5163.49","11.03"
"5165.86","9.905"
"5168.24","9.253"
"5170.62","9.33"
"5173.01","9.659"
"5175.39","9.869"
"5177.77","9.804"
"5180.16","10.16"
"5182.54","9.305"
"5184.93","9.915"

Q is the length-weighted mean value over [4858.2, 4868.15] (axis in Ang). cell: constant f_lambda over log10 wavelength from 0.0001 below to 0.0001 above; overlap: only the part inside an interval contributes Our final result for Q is 10.6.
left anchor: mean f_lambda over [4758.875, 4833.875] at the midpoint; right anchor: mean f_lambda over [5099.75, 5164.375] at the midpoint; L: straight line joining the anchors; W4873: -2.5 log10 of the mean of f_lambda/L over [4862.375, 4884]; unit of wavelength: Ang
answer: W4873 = 0.09 mag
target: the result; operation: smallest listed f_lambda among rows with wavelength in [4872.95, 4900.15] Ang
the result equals 10.65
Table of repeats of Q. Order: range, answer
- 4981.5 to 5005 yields 11.7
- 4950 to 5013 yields 11.9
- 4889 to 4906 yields 12.3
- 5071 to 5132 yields 11.5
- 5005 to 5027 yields 11.3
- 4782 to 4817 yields 12.4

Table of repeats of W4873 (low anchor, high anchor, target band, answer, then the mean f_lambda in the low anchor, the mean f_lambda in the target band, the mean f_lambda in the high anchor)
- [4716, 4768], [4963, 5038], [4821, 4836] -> 0.06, 13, 11.9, 11.7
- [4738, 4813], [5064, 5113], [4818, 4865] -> 0.07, 12.6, 11.6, 11.6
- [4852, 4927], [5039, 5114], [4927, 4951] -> -0.09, 11.6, 12.6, 11.7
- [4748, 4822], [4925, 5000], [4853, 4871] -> 0.16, 12.6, 10.7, 12.2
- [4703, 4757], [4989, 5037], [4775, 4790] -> 0.04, 12.8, 12.2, 11.5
